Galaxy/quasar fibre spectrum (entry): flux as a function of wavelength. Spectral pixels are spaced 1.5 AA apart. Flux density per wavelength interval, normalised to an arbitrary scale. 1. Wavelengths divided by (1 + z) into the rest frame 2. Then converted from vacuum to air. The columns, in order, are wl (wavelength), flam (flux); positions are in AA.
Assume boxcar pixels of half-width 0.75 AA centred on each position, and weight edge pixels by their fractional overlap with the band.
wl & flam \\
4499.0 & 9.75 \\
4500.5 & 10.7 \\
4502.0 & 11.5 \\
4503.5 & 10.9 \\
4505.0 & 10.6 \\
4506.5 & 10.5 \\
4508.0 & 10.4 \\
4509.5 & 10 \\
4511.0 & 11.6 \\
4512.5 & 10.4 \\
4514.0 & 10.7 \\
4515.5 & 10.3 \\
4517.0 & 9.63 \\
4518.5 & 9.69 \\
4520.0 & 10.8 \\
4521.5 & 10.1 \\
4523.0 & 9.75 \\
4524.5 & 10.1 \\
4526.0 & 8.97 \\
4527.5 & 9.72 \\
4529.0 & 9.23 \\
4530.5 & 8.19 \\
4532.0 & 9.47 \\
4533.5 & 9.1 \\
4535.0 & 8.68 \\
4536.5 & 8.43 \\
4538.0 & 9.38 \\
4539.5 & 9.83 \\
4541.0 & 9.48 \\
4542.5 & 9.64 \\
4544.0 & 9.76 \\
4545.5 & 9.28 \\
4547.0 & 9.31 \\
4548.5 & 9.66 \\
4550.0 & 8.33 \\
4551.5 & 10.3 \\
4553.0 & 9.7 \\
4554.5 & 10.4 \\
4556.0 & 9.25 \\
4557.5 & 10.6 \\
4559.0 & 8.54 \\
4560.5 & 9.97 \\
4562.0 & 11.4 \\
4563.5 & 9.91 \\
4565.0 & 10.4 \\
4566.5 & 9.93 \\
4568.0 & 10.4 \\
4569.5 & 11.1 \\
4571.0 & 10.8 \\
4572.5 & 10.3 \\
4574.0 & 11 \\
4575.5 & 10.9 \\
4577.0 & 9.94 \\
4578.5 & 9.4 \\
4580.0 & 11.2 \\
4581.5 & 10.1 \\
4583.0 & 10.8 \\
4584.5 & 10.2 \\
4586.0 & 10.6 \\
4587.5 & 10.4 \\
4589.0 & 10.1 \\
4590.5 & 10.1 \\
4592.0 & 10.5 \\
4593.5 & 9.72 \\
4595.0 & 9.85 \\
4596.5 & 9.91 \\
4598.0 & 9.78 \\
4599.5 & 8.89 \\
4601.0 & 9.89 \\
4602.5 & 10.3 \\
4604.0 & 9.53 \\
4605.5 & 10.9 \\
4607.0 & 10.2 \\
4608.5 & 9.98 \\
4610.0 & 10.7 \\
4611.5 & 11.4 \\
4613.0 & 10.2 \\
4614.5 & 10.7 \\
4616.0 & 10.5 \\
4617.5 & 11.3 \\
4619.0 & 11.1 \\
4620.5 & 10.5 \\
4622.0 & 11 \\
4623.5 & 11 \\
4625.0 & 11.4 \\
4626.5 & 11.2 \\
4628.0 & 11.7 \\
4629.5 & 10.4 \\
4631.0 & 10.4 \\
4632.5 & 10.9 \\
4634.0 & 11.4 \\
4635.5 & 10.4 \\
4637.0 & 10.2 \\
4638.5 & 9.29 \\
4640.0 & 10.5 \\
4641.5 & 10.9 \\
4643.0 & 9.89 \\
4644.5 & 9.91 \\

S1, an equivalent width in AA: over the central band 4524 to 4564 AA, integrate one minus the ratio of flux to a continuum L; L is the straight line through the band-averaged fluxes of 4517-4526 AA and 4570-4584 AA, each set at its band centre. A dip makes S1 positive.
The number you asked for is 2.7 AA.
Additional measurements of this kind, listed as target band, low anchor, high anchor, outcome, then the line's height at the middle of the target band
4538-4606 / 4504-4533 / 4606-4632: 2.6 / 10.4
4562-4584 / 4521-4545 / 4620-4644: -1.3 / 9.89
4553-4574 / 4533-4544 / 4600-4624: -1.2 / 9.7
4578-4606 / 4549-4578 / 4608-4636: 1.0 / 10.5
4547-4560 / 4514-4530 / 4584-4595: 0.6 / 10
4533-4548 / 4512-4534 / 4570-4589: 1.0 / 9.97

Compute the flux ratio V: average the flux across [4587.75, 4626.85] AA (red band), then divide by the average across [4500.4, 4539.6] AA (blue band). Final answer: 1.0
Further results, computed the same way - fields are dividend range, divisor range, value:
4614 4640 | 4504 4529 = 1.06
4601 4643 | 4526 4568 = 1.11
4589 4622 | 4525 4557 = 1.10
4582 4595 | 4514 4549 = 1.08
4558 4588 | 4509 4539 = 1.07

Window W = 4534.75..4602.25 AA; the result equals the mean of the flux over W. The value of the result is 9.97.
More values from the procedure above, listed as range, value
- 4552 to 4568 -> 10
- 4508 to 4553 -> 9.66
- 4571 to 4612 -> 10.2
